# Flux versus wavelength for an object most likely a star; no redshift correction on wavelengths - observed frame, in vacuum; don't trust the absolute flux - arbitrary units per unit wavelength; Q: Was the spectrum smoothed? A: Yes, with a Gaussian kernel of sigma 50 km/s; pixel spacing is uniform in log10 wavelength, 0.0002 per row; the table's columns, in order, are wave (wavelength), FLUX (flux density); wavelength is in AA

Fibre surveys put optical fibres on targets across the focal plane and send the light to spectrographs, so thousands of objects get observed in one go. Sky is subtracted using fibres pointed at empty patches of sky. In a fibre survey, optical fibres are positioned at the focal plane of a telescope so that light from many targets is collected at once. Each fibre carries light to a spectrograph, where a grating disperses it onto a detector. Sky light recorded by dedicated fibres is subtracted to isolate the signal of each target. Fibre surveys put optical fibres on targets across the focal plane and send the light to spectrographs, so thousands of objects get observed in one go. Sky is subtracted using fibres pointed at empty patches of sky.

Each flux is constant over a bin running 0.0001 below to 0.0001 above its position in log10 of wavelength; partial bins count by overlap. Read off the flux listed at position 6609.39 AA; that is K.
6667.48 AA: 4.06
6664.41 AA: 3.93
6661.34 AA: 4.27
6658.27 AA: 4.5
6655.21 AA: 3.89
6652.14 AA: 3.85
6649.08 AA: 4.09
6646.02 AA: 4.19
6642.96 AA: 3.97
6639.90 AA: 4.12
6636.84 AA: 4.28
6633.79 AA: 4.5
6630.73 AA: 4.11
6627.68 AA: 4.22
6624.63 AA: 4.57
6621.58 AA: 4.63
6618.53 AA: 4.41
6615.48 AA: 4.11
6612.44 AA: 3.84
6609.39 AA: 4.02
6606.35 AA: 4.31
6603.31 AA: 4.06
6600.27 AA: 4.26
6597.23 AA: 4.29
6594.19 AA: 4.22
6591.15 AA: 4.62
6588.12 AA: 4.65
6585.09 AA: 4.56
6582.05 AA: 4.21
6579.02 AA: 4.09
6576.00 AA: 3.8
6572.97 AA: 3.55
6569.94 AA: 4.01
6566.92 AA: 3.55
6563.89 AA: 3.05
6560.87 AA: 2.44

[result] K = 4.02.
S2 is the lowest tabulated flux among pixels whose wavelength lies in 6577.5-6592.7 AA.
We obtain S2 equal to 4.09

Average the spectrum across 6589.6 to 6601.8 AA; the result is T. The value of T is 4.35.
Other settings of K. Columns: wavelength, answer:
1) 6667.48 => 4.06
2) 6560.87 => 2.44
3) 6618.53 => 4.41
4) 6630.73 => 4.11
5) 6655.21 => 3.89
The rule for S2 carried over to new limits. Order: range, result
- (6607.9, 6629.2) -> 3.84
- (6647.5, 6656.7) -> 3.85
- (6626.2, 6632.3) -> 4.11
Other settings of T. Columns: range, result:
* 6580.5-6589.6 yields 4.47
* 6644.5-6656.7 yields 4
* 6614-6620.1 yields 4.26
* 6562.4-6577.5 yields 3.59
